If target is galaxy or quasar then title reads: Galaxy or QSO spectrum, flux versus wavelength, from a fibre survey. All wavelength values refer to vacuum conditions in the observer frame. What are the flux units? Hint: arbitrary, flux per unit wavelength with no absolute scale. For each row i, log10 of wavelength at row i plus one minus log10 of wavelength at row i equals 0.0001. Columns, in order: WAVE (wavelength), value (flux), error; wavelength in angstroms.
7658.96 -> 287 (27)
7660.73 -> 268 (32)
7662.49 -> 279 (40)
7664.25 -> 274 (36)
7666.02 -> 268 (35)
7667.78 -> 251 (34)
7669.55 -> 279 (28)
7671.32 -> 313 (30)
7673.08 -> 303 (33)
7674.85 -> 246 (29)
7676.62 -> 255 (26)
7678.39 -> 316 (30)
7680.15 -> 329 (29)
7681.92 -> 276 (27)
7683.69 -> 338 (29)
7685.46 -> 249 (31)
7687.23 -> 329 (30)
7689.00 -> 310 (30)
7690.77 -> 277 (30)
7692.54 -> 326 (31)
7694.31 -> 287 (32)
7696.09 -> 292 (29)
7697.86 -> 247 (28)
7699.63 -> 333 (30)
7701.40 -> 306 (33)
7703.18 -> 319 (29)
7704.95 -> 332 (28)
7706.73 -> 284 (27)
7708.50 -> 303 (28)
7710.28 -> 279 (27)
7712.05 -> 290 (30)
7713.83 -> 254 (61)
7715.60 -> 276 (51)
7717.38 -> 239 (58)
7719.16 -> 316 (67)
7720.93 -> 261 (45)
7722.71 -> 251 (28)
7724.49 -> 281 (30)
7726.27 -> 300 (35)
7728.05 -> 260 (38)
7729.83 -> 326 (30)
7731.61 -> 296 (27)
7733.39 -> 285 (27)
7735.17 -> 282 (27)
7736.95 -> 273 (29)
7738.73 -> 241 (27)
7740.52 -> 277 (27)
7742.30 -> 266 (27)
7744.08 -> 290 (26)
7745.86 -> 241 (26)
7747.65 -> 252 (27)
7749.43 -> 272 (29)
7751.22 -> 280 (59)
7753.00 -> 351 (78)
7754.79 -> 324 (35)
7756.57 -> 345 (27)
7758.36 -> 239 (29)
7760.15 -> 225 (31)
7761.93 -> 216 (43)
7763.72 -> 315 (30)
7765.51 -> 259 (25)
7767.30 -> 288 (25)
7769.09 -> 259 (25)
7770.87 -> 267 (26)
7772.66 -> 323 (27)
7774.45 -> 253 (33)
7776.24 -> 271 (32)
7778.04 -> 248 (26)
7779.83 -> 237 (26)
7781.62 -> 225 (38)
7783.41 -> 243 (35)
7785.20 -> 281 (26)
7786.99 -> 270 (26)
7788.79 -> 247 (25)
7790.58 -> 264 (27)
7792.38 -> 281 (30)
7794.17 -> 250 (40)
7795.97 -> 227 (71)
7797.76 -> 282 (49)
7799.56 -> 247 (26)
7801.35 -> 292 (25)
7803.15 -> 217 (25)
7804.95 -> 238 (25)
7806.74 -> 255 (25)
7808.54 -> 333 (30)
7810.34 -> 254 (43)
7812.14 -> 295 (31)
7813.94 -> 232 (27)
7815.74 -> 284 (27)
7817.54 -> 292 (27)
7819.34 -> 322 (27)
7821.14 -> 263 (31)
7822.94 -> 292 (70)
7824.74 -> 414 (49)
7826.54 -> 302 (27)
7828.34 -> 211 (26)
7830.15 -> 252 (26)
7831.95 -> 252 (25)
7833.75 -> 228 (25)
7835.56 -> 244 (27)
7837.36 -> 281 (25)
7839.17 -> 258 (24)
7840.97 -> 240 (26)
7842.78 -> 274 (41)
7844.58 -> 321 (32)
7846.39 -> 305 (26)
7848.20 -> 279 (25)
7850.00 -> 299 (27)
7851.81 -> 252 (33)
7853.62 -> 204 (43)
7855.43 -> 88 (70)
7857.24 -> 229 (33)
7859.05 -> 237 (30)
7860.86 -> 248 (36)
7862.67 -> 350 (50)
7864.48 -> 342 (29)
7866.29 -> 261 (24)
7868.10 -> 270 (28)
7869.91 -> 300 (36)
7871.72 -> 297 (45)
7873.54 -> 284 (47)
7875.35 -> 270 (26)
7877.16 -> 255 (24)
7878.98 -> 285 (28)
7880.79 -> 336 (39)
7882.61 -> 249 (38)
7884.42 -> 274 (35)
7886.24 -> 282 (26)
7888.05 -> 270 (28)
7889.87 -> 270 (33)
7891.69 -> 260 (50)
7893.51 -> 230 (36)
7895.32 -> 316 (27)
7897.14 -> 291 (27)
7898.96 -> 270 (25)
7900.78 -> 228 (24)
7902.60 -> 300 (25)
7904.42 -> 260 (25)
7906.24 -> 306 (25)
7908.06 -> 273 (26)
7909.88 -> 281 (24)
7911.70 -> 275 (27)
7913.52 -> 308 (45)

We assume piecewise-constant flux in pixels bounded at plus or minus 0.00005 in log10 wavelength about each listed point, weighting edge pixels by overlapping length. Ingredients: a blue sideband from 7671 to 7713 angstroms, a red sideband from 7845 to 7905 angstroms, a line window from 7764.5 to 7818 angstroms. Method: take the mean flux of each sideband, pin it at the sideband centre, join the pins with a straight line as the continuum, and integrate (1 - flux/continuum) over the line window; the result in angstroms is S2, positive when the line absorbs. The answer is 3.5 angstroms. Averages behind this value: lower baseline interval 297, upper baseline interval 270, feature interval 264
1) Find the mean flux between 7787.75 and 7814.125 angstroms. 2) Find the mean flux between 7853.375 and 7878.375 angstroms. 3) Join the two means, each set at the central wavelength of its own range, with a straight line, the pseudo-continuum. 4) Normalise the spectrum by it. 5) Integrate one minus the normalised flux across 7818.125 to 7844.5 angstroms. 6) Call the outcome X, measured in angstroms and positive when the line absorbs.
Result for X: -1.4 angstroms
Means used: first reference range 262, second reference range 261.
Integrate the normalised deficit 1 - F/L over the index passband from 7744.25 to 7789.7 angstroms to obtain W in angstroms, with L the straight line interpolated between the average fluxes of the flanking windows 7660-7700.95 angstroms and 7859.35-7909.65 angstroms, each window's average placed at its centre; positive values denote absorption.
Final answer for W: 2.5 angstroms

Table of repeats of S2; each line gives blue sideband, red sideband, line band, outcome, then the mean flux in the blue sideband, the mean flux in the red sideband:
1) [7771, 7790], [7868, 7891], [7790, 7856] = 0.55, 260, 280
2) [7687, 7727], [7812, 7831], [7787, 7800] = 1.34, 290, 287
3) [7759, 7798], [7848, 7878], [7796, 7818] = -0.46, 260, 262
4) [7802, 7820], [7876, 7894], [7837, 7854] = -0.08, 272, 272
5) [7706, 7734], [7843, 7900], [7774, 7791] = 1.45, 281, 272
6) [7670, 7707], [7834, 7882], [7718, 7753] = 1.48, 298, 269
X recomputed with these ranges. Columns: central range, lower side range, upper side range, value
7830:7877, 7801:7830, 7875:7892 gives 2.3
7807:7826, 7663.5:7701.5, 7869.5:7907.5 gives -1.0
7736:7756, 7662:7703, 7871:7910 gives 0.5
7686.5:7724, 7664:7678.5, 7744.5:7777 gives -1.9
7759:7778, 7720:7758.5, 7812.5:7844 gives 0.9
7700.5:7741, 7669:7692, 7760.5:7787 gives -0.5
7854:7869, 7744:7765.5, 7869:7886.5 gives 1.7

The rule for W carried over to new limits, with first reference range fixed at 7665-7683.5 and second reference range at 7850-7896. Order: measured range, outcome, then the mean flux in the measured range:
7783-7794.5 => 0.5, 264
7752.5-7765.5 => -0.3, 284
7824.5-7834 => 0.0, 270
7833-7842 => 0.6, 251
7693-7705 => -0.8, 301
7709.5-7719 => 0.4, 271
